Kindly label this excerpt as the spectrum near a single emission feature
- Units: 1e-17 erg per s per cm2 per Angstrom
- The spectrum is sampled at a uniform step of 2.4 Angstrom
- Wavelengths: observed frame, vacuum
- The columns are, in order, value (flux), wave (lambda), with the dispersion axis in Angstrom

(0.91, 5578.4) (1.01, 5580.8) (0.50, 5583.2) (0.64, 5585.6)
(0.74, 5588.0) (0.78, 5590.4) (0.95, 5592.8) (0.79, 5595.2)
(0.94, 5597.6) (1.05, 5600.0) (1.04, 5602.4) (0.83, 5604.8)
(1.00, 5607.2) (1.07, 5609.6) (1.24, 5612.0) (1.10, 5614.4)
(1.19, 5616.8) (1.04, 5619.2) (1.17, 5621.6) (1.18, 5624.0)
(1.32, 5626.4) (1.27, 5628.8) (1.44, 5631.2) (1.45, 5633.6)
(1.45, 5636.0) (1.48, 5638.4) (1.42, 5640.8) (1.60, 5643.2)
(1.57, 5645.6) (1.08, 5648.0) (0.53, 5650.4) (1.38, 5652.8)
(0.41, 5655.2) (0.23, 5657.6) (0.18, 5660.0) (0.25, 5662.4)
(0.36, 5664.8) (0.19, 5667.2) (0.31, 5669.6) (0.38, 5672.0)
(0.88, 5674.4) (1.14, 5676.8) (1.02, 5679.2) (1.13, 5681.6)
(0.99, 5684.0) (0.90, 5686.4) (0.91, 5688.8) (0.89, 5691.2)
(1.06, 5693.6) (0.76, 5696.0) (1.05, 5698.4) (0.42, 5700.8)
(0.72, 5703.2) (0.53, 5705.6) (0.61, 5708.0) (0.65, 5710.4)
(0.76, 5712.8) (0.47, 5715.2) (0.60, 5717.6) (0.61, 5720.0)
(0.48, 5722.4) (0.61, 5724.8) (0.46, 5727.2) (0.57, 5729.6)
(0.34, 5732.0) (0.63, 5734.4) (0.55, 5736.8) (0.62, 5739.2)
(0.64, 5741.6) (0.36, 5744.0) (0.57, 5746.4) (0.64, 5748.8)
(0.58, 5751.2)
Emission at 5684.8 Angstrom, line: C IV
